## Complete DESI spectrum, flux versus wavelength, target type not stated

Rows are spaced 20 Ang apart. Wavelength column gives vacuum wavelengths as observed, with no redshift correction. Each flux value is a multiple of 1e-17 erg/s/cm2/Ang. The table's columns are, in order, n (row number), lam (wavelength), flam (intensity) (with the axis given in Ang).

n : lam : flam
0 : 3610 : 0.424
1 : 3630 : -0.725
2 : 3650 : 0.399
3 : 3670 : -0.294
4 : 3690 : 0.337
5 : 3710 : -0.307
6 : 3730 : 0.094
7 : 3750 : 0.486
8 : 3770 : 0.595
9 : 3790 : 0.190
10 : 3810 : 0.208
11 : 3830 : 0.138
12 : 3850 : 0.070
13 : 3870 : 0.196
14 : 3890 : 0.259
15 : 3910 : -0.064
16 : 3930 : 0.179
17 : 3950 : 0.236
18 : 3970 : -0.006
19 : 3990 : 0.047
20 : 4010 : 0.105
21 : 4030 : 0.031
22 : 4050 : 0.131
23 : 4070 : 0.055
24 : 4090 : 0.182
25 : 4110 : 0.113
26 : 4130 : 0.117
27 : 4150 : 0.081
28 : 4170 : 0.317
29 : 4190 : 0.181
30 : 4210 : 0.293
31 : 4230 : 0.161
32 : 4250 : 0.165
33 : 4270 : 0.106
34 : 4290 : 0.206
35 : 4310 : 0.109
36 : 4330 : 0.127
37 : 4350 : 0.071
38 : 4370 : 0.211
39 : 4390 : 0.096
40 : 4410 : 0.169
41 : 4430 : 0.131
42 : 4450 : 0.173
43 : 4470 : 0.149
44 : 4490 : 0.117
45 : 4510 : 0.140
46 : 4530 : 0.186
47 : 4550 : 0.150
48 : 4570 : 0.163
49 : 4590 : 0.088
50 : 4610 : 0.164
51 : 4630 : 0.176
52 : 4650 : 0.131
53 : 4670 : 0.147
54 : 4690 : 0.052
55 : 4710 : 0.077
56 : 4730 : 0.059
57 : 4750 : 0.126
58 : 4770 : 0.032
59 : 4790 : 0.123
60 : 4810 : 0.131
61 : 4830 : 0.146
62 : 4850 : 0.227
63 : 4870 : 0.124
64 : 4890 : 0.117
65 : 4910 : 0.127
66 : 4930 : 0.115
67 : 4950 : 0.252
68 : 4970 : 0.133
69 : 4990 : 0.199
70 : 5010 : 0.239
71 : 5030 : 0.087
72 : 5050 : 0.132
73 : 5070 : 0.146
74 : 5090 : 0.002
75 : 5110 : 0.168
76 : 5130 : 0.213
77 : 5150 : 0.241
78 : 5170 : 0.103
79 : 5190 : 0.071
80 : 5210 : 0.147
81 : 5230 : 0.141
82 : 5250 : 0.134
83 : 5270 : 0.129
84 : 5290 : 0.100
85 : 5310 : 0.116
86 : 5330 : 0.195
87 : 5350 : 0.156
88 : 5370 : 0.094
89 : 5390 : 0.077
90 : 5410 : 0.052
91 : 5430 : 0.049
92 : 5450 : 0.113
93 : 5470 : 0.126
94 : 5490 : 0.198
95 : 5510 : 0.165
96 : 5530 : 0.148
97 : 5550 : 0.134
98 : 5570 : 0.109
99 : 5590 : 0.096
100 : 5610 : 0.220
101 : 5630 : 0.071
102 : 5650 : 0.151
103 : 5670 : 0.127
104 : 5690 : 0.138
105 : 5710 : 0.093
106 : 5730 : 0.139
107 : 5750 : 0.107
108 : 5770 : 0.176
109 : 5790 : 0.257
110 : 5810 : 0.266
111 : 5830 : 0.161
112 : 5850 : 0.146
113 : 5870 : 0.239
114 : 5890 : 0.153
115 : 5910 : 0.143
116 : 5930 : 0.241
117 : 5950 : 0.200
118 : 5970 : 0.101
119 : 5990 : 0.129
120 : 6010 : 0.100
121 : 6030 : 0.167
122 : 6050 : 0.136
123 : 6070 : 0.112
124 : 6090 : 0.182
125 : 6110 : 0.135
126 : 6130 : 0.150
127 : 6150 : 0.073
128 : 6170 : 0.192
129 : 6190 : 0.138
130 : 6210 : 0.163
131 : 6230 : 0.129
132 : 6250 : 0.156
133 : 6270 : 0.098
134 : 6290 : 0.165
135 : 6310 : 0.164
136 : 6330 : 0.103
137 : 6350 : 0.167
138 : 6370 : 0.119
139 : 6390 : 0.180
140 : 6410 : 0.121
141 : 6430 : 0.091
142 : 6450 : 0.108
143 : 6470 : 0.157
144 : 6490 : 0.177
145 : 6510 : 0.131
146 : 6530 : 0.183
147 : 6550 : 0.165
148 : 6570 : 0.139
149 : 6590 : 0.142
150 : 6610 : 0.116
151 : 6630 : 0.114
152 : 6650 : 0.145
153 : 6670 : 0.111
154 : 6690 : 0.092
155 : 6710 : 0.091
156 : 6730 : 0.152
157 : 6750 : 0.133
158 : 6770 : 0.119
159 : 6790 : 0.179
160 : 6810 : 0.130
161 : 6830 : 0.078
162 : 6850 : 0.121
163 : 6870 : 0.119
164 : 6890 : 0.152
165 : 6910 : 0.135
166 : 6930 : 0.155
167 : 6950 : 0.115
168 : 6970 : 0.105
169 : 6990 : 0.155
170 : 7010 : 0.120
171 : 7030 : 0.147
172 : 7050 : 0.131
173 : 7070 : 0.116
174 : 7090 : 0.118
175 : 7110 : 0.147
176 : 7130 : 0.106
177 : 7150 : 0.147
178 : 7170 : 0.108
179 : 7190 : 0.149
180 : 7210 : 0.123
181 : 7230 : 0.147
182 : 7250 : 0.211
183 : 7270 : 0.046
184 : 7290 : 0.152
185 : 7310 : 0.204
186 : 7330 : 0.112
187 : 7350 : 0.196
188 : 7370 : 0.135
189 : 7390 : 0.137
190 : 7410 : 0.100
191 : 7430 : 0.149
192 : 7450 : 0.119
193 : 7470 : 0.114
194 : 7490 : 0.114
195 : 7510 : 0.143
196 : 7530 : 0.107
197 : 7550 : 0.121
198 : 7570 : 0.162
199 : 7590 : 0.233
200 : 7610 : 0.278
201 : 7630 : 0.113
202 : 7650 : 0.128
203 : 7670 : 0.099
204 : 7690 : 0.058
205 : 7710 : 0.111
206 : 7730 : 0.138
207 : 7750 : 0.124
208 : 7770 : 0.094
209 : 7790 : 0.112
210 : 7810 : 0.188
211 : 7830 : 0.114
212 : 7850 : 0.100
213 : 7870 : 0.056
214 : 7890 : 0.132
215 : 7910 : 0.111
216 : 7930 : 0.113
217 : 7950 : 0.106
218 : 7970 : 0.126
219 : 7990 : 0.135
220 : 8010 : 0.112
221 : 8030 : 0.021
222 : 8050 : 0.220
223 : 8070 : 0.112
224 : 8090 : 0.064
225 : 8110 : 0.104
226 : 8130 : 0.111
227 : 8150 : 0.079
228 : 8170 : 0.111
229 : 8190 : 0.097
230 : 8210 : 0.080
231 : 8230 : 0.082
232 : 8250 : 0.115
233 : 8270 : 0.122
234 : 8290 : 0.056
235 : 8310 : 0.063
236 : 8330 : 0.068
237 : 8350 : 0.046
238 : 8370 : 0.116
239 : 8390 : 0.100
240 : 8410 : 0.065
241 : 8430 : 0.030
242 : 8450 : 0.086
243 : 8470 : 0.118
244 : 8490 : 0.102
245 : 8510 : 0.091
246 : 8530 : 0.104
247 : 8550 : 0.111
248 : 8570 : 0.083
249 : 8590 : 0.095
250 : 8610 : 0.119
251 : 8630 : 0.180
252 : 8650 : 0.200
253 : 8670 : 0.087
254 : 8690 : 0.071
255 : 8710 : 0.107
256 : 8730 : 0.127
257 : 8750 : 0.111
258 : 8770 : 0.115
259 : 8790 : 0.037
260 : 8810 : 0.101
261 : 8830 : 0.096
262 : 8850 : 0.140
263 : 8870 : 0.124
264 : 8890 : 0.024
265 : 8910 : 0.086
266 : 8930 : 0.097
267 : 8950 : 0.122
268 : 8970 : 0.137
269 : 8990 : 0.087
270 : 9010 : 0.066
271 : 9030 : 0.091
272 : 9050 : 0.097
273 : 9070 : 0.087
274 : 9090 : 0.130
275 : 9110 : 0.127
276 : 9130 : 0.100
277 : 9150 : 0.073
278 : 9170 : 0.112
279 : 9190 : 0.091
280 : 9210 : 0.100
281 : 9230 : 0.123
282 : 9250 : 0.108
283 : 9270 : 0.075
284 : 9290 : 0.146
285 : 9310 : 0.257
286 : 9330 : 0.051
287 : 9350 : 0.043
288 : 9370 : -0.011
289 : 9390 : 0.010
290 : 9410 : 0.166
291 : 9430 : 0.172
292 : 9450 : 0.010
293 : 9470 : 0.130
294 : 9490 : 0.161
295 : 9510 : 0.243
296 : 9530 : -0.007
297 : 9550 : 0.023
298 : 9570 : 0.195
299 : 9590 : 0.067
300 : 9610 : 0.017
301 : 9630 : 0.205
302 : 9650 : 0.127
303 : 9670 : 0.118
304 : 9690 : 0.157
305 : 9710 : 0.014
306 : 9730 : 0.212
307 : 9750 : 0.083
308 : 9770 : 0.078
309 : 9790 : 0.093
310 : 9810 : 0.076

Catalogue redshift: 0.23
